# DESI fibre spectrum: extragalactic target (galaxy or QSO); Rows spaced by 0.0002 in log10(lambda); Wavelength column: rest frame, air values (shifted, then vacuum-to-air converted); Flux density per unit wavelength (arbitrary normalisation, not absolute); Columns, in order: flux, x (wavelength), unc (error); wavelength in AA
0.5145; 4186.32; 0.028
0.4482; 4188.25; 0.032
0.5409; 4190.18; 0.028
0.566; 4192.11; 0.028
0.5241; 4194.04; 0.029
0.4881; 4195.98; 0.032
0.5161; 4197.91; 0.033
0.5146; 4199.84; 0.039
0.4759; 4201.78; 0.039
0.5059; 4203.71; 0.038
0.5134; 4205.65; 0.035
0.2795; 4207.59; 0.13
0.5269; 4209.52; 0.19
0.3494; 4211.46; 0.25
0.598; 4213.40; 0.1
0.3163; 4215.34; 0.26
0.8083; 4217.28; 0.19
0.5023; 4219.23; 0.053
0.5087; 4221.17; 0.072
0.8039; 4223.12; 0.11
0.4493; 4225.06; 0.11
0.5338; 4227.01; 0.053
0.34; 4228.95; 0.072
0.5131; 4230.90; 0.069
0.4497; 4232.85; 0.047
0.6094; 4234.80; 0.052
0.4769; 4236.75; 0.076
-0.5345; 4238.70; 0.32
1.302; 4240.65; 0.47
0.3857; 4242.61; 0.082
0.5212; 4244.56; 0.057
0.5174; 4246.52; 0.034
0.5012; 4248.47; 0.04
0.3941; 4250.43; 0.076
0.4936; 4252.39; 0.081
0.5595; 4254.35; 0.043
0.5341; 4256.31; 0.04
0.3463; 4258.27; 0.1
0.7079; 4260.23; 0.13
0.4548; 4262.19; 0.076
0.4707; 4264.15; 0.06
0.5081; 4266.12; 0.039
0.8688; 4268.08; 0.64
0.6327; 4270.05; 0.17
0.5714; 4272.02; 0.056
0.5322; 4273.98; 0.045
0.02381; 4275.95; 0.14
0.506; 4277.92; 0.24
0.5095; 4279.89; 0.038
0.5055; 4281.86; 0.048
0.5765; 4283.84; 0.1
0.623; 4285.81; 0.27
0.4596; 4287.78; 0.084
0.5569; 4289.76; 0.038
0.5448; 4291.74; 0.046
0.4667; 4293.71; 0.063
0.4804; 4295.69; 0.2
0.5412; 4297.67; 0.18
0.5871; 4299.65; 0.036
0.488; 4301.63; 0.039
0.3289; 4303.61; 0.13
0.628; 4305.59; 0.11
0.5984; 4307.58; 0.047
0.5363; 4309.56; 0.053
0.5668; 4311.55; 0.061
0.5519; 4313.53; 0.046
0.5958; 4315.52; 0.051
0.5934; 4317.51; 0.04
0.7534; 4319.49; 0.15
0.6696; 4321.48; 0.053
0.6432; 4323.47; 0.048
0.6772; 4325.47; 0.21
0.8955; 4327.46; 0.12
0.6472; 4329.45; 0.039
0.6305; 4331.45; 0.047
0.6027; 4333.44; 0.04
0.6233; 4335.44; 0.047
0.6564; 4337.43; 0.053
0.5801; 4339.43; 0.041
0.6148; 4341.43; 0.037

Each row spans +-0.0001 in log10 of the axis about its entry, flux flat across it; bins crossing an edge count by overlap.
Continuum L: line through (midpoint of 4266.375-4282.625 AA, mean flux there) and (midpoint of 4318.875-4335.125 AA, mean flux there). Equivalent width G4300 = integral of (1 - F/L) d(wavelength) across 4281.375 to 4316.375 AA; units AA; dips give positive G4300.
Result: 3.48 AA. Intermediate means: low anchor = 0.519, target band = 0.535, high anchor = 0.685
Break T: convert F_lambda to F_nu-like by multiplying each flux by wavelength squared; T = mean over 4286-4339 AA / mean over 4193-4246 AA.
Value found 1.3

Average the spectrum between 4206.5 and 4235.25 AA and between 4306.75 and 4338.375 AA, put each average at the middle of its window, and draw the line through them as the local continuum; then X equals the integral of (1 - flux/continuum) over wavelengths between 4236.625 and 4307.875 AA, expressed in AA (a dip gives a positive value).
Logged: 8.6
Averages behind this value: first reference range 0.504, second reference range 0.641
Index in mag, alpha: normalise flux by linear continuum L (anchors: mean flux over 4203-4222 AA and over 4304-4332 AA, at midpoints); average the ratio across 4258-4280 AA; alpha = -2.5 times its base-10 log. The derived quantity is 0.10 mag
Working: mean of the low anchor 0.491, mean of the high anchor 0.635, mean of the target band 0.516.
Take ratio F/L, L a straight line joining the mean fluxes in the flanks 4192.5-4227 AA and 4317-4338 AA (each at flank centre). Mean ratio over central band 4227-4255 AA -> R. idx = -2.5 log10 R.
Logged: 0.19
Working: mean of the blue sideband 0.512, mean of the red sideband 0.674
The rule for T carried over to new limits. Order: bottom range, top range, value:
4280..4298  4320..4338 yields 1.30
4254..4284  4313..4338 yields 1.31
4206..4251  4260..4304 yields 1.09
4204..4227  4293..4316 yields 1.07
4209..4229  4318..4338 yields 1.35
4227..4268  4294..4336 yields 1.27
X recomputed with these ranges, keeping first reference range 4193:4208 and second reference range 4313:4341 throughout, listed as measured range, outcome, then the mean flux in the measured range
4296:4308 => 1.9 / 0.522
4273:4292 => 3.6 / 0.481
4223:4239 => 3.1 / 0.423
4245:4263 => 1.7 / 0.502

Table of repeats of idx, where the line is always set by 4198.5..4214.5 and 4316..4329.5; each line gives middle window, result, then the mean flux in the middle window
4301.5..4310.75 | 0.27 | 0.519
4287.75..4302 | 0.23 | 0.52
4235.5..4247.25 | 0.20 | 0.447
